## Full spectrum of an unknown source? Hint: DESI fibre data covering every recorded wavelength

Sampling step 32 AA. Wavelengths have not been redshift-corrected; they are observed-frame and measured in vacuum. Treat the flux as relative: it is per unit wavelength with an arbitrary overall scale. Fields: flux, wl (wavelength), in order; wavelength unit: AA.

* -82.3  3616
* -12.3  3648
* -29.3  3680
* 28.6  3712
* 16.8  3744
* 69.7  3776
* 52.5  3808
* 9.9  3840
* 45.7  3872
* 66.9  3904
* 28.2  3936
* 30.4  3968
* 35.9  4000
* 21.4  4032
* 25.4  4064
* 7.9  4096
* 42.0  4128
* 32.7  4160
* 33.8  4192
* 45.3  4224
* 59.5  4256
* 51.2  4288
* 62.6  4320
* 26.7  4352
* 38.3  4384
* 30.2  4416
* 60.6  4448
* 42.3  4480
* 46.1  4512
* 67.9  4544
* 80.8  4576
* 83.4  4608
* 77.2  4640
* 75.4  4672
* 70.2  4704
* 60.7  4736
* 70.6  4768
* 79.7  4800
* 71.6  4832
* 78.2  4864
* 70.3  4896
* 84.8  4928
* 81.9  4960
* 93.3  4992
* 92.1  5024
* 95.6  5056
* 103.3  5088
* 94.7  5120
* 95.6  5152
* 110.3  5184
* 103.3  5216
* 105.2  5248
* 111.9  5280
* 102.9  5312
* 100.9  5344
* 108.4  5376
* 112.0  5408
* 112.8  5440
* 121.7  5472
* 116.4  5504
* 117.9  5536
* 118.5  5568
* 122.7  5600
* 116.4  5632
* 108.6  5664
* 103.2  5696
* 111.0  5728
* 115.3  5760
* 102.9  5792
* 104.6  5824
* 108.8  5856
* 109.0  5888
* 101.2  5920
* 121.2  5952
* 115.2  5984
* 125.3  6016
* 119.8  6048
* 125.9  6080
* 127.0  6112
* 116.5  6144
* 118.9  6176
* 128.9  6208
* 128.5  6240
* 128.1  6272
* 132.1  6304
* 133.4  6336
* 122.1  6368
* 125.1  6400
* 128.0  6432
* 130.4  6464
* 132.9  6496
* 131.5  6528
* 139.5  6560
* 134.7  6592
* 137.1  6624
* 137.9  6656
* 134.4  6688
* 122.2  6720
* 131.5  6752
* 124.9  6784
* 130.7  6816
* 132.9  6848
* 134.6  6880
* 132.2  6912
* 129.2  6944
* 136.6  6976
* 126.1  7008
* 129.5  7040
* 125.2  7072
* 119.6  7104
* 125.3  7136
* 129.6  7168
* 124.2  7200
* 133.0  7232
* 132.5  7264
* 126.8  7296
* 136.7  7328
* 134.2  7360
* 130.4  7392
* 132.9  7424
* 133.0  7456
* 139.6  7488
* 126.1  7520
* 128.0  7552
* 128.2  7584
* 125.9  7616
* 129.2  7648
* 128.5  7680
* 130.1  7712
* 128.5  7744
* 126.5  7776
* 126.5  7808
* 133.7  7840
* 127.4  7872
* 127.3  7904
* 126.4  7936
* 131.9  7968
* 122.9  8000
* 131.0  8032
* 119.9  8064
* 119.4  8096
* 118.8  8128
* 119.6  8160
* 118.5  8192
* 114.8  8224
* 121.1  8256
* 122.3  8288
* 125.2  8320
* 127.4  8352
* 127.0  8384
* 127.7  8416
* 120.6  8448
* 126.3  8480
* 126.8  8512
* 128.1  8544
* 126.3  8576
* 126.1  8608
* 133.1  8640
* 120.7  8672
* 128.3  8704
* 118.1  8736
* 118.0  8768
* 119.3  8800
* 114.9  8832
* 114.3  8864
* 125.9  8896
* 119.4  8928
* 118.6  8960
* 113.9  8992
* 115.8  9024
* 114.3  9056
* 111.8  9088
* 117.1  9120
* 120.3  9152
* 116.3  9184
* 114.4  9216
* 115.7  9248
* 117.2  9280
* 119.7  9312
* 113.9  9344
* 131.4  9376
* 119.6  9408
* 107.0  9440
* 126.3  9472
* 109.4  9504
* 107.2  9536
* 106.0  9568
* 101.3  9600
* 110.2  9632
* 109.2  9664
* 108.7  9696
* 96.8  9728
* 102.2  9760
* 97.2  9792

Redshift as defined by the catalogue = 0.139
